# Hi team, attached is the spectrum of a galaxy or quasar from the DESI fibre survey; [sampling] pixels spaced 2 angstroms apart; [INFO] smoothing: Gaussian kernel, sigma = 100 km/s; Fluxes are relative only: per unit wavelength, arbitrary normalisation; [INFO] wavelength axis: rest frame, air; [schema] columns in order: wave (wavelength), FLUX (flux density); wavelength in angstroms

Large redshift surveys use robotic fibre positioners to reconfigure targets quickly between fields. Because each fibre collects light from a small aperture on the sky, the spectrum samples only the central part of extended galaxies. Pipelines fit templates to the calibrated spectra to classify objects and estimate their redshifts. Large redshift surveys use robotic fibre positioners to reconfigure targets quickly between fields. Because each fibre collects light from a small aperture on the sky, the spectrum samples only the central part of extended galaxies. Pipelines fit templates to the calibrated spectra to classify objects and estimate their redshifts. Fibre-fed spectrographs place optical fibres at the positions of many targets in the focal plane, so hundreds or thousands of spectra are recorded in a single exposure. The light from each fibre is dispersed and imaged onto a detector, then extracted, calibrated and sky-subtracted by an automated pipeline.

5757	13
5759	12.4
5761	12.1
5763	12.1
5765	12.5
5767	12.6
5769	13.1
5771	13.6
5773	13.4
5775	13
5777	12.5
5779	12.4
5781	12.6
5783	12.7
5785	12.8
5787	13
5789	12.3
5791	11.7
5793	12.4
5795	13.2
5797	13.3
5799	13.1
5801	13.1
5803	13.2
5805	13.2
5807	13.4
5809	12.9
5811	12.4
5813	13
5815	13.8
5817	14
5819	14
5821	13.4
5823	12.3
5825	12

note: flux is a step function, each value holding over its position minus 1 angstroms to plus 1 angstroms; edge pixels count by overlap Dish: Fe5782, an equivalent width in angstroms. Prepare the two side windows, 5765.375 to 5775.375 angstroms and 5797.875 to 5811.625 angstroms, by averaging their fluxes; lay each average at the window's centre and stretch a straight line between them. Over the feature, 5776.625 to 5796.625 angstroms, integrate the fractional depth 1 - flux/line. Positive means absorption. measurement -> 0.8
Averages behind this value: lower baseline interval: 13.1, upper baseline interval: 13.1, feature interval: 12.6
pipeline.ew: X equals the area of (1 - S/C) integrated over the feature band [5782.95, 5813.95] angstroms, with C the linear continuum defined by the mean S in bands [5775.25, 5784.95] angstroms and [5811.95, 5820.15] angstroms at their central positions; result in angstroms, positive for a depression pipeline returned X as 0.7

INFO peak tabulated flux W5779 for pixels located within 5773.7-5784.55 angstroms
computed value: 13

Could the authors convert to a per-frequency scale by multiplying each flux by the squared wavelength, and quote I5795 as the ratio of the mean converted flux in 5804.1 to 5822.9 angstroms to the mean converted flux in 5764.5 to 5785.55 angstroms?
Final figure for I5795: 1.05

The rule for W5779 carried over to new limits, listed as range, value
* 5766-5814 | 13.6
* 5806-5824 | 14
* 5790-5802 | 13.3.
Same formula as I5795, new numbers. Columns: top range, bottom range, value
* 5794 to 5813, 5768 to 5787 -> 1.02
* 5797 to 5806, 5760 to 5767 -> 1.09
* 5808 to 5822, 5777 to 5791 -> 1.08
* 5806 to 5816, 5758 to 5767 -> 1.08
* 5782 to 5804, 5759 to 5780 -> 1.01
